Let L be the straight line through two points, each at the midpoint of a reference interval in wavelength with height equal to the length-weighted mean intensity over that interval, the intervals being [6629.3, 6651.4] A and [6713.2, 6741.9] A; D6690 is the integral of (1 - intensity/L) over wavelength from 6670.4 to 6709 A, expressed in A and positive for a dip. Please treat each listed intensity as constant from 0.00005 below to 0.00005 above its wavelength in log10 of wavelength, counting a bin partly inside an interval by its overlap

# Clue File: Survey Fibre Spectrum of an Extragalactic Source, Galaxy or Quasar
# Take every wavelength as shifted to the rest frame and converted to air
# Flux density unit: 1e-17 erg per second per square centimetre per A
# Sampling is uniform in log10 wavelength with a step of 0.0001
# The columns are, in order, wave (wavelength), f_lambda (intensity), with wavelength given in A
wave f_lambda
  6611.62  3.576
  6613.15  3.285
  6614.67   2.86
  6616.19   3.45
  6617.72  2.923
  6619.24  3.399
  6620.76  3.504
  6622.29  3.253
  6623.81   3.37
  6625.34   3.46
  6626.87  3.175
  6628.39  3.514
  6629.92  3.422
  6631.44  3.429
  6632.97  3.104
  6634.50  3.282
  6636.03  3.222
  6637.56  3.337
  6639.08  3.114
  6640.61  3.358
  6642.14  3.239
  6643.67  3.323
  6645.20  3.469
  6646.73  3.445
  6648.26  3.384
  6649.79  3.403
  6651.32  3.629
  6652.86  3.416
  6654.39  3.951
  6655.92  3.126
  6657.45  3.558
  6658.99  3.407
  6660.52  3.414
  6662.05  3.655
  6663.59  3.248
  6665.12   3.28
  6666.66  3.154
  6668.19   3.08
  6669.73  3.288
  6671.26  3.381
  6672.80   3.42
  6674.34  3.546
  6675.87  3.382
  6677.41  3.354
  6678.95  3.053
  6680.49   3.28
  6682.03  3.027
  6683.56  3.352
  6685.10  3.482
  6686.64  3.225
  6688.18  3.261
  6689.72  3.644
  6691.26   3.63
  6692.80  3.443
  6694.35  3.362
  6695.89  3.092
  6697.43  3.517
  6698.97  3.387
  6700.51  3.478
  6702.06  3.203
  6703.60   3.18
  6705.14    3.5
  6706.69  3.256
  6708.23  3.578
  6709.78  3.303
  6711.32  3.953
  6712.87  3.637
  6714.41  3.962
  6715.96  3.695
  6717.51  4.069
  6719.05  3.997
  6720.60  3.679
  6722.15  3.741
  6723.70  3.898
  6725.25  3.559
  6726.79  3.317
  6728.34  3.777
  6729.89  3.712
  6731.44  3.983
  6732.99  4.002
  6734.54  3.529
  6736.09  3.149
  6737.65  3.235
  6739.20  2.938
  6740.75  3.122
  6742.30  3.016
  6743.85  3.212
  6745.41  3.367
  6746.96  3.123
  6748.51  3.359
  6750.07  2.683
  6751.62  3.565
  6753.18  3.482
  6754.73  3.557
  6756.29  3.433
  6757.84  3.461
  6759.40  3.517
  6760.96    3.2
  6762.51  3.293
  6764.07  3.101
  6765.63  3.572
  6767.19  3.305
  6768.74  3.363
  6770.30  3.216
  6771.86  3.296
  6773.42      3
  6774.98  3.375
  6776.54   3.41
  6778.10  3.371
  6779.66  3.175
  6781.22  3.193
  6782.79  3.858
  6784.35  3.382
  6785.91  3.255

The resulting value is 1.5 A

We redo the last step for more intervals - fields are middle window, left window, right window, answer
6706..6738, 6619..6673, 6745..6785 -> -3.16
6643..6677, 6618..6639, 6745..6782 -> -0.85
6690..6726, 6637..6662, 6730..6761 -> -2.03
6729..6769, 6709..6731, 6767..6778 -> 1.49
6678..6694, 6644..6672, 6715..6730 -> 0.96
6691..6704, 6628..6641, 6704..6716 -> 0.67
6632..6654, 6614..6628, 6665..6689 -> -0.46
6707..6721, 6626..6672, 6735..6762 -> -1.92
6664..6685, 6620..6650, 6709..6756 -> 0.80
